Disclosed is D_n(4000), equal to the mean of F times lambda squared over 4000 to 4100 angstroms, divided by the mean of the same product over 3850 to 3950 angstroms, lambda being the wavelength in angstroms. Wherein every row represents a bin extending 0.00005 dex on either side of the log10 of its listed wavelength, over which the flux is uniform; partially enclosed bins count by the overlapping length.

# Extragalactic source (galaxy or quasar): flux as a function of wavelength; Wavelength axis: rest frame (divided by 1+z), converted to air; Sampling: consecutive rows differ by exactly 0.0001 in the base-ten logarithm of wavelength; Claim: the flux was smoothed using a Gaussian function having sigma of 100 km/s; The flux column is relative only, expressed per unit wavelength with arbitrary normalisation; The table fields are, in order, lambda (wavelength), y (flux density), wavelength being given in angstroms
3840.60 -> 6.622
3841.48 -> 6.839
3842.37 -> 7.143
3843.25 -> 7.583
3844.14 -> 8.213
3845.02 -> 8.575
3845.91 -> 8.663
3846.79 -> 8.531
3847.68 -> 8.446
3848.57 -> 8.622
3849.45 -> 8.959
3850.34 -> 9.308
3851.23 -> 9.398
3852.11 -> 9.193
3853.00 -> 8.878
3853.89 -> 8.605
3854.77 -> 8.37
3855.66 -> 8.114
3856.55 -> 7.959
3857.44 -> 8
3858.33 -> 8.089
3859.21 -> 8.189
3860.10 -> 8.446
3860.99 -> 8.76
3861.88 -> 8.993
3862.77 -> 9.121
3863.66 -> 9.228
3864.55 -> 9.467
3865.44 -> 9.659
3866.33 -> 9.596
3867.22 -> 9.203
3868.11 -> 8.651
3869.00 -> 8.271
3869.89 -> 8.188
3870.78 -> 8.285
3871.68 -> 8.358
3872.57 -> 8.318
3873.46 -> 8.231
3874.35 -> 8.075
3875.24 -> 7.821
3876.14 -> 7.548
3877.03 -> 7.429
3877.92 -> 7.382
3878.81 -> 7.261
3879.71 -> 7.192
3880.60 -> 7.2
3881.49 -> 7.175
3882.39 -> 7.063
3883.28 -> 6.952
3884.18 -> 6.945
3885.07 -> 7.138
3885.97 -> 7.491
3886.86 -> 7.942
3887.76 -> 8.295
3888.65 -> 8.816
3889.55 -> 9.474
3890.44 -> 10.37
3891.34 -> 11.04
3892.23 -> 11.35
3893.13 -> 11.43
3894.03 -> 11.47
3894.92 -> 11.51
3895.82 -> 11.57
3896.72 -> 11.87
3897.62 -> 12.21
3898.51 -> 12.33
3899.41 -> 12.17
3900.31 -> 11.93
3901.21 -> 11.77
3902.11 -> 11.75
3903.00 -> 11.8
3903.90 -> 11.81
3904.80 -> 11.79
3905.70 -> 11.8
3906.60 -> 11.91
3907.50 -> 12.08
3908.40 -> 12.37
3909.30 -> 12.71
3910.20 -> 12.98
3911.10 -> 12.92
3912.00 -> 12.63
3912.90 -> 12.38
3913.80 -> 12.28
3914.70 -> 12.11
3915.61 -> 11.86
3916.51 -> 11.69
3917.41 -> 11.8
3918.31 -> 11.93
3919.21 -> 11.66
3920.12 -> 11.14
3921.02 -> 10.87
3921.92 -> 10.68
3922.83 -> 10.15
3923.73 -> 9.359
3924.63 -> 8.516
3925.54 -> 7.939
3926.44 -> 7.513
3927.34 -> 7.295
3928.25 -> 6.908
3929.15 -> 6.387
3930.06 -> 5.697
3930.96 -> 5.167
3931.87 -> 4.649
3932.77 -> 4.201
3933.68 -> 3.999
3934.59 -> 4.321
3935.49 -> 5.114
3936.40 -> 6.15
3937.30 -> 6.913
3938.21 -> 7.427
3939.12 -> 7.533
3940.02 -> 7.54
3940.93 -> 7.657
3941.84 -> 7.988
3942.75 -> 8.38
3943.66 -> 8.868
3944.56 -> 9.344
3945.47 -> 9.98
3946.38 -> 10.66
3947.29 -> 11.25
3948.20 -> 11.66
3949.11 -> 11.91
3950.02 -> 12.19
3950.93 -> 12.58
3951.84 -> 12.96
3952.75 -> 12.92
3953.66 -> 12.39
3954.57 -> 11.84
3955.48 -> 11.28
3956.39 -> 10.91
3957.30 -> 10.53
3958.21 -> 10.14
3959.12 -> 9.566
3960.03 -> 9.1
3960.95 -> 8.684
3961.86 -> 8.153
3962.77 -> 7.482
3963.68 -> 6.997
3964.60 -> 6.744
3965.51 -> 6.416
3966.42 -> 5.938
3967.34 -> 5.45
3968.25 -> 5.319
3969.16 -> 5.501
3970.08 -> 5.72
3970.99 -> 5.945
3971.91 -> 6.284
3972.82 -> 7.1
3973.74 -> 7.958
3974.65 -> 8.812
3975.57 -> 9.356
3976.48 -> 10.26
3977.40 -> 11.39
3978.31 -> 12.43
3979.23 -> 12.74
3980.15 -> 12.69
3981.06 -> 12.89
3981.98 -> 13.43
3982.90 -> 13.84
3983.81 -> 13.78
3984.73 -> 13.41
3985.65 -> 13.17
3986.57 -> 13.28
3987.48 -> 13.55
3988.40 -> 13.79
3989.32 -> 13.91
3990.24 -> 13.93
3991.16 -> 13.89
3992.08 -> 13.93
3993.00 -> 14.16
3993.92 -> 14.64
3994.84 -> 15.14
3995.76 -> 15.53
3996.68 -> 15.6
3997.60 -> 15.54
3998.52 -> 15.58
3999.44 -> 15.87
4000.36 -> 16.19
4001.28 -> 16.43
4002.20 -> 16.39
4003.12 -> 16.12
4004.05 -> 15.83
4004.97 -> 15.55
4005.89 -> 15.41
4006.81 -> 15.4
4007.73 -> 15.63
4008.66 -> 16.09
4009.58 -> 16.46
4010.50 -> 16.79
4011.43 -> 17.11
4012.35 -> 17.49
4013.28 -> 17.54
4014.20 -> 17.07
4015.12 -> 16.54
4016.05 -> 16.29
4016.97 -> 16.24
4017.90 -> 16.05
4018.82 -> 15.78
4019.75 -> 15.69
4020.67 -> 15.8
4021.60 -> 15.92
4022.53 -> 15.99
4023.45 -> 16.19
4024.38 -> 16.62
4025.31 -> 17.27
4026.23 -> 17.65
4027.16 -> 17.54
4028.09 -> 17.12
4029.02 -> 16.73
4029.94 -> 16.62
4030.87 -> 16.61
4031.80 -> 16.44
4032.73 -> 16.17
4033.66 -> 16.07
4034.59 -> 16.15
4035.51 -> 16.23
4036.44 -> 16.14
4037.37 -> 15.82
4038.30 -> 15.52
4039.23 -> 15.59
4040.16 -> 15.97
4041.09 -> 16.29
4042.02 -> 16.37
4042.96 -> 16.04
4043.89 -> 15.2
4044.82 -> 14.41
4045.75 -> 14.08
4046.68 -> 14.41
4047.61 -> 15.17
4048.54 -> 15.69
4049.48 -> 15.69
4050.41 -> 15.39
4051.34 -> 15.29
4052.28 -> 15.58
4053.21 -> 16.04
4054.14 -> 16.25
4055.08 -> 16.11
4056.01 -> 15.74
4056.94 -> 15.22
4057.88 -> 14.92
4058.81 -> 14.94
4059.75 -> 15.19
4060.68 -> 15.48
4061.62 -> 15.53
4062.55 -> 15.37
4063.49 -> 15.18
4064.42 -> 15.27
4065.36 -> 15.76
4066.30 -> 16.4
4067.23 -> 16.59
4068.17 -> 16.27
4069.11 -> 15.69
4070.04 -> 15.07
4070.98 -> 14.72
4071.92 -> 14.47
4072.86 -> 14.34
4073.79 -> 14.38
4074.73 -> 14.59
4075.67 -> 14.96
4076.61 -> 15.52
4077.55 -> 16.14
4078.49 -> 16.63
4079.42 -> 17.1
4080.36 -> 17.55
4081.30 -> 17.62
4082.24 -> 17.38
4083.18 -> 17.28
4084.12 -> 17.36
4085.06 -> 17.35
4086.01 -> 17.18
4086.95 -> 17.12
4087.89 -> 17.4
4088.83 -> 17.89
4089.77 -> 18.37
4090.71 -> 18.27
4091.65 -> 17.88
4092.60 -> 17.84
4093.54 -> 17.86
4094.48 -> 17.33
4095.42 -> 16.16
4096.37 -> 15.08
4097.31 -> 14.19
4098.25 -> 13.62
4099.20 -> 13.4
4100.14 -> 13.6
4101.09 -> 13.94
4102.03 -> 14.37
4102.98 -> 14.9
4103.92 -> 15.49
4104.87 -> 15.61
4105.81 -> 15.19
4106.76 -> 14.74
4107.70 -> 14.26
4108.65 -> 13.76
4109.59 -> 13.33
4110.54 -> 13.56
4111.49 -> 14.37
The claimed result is 1.87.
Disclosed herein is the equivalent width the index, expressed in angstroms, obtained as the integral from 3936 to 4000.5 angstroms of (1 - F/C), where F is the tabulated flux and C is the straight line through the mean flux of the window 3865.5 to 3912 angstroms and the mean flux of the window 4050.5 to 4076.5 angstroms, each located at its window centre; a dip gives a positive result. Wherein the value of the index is 8.9 angstroms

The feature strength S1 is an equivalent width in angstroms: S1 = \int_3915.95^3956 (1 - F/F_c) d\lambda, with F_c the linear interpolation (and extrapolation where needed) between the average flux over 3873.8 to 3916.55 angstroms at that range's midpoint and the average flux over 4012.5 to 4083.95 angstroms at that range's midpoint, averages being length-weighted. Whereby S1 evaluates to 9.5 angstroms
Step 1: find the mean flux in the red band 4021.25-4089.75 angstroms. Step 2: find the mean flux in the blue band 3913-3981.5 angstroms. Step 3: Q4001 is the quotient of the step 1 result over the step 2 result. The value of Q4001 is 1.78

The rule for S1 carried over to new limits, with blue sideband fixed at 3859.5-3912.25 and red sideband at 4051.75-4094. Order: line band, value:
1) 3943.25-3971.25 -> 6.5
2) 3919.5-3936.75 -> 6.1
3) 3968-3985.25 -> 3.9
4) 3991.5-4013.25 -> -3.2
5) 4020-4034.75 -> -1.9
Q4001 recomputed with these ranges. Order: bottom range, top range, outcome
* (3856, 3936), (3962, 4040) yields 1.48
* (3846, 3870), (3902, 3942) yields 1.07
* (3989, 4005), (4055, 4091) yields 1.06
